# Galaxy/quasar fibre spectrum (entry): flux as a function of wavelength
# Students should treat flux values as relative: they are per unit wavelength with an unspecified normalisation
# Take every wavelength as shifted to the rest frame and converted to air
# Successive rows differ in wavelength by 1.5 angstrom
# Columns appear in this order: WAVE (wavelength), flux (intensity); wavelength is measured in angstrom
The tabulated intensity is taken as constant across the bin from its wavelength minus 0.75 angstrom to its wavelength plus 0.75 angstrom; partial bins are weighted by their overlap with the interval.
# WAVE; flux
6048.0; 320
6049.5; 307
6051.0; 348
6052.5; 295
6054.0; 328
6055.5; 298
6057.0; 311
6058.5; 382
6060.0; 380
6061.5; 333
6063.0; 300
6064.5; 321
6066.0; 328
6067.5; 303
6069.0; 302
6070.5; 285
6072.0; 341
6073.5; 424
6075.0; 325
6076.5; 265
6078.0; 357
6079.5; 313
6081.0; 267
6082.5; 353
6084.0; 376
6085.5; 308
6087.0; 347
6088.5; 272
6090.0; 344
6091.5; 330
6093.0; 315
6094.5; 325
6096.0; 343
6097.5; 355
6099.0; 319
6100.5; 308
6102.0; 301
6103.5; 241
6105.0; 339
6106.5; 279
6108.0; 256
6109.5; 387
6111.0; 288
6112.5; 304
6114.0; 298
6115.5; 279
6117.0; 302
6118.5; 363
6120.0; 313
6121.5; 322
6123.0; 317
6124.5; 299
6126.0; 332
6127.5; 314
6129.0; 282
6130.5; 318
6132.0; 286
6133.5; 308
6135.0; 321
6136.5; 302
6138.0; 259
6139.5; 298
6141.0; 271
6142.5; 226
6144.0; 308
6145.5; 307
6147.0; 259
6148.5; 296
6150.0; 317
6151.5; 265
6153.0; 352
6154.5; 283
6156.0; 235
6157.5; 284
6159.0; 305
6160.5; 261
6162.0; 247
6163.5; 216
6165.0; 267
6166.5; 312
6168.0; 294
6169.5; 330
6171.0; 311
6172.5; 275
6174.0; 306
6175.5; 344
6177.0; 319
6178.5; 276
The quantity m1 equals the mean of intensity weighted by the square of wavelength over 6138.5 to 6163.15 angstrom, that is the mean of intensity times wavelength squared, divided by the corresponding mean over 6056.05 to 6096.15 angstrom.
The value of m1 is 0.88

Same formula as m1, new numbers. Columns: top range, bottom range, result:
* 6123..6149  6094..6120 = 0.95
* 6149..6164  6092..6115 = 0.91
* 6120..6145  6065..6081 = 0.95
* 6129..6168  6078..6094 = 0.89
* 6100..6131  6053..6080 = 0.95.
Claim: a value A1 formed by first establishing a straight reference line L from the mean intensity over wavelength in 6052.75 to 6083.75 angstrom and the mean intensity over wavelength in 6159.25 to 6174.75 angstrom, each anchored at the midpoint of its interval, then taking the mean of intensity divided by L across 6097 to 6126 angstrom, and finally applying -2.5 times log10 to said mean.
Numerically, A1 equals -0.008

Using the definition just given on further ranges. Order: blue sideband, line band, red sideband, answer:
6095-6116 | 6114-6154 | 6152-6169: -0.03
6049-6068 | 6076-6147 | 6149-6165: -0.03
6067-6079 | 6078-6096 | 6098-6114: -0.03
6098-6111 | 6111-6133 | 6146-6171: -0.04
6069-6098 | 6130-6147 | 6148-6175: 0.04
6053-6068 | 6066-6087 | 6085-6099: 0.01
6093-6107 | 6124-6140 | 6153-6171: -0.02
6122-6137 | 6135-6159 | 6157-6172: 0.03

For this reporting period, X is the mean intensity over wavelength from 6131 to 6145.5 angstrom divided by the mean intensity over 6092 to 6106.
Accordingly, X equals 0.91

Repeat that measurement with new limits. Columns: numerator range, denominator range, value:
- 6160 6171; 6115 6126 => 0.88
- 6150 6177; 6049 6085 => 0.88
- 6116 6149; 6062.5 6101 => 0.92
